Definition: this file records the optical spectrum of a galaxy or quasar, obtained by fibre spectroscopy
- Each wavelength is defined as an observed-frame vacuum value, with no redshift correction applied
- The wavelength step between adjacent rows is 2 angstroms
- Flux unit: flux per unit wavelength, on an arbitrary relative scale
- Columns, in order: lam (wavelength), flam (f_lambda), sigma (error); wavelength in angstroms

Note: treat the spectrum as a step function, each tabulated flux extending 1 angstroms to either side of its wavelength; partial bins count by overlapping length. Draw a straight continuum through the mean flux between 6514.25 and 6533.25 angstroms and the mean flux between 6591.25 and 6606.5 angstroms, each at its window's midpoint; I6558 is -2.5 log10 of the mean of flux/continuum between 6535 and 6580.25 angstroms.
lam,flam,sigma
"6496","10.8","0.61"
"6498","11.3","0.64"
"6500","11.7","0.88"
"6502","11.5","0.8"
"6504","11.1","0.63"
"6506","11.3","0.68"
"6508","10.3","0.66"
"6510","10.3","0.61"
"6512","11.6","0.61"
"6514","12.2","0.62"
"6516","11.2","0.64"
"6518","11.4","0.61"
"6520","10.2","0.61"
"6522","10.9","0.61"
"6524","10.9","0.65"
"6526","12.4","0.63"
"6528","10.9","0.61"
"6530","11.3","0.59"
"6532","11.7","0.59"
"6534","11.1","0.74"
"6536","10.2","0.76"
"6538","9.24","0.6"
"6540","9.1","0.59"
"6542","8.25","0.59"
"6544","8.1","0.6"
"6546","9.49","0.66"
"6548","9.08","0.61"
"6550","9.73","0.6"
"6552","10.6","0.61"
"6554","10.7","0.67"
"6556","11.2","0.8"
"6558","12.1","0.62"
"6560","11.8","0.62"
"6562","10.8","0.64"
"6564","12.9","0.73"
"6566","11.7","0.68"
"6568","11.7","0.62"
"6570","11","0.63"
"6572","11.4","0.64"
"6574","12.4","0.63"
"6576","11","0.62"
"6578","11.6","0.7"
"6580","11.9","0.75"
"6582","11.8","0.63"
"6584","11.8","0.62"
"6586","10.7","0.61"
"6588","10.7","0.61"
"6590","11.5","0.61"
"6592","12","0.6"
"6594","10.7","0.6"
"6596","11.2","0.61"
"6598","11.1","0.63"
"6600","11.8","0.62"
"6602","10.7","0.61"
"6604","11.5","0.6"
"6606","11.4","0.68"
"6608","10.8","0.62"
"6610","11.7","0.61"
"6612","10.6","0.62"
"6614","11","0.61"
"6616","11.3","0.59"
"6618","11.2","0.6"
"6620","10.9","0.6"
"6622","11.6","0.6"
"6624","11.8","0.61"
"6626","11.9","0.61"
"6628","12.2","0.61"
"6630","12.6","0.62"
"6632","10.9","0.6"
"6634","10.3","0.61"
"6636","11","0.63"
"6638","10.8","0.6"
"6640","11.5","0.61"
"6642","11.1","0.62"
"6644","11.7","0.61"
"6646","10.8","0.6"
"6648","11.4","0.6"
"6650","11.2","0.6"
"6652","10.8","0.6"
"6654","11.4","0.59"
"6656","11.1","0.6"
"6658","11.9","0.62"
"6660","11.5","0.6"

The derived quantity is 0.058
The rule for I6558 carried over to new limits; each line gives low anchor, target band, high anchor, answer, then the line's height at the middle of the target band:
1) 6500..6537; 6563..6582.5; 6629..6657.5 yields -0.05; 11.2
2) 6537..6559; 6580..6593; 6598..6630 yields -0.07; 10.7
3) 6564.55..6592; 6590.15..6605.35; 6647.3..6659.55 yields 0.02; 11.5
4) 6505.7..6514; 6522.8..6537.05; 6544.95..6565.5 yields -0.03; 10.9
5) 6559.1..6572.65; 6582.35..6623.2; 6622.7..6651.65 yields 0.03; 11.5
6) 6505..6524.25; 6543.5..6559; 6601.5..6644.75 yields 0.10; 11.1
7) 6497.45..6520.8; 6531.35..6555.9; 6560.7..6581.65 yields 0.17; 11.4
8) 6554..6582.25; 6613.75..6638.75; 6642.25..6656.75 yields 0.00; 11.3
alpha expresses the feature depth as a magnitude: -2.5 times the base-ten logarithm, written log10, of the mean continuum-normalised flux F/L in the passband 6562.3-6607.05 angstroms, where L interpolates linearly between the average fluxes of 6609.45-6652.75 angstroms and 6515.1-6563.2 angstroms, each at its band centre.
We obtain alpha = -0.06 mag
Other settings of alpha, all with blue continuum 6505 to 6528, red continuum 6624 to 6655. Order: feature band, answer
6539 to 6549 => 0.26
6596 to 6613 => 0.01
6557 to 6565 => -0.07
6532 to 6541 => 0.11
